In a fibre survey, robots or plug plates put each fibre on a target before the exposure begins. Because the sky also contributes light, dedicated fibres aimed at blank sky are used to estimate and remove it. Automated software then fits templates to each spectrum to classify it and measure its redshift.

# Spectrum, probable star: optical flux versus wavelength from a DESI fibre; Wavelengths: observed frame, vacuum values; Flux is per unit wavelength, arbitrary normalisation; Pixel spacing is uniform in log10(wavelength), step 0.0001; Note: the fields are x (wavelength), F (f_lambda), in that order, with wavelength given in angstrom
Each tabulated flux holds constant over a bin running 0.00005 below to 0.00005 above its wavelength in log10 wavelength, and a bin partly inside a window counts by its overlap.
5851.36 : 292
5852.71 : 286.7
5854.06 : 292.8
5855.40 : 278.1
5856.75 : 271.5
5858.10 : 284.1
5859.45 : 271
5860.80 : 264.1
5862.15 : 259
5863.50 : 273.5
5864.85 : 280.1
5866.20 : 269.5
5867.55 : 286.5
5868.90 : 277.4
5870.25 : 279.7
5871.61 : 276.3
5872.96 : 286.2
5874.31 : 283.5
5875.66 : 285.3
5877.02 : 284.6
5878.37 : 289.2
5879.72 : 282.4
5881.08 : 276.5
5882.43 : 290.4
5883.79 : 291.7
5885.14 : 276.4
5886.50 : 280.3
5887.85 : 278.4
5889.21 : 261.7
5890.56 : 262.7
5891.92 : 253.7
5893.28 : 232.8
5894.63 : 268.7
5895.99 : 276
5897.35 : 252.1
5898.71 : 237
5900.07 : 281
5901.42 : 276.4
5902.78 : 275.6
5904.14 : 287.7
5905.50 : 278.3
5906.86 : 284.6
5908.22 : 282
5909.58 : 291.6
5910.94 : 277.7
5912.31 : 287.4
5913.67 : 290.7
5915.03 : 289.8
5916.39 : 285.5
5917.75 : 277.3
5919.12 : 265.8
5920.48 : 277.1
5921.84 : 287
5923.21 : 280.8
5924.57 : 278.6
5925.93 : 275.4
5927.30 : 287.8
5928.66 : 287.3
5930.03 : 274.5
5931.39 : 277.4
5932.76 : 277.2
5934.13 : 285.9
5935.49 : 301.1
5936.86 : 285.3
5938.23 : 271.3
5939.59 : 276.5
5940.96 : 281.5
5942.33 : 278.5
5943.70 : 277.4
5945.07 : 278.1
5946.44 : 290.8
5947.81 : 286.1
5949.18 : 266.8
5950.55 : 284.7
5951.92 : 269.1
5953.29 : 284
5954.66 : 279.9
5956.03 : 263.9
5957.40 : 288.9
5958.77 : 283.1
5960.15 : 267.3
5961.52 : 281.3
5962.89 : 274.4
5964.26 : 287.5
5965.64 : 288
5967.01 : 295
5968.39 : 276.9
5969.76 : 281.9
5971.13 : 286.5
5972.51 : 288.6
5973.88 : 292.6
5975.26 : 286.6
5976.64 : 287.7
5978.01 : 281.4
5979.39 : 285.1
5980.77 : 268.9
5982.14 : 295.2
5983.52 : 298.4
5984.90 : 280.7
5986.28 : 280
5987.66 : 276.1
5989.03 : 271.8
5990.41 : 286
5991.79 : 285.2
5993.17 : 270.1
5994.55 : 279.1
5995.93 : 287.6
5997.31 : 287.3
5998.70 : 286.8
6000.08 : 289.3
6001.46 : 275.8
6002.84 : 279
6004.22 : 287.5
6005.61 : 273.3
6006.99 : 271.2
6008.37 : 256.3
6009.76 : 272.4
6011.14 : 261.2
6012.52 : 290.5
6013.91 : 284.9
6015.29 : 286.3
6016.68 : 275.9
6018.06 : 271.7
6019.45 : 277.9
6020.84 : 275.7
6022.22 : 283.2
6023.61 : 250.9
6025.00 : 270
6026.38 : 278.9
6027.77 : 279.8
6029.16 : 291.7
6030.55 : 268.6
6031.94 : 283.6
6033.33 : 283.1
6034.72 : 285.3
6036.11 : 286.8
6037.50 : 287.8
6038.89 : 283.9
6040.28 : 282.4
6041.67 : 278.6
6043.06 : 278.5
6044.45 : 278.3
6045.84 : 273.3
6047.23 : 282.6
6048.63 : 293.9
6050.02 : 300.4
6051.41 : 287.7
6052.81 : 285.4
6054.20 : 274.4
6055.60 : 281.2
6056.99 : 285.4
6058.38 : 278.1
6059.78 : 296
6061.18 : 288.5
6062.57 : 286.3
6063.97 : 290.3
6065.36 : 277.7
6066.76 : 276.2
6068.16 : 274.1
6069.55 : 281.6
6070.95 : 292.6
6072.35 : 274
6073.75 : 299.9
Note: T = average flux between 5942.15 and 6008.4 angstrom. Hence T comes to 281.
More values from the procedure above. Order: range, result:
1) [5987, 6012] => 278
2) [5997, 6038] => 278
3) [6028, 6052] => 284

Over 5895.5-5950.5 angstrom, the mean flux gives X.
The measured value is 280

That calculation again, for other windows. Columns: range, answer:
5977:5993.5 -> 282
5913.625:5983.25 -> 282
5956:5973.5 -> 283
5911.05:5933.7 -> 281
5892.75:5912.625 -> 273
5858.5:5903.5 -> 273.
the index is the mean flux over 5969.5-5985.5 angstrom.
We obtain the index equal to 286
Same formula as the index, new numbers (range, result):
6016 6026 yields 273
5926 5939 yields 283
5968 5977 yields 286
